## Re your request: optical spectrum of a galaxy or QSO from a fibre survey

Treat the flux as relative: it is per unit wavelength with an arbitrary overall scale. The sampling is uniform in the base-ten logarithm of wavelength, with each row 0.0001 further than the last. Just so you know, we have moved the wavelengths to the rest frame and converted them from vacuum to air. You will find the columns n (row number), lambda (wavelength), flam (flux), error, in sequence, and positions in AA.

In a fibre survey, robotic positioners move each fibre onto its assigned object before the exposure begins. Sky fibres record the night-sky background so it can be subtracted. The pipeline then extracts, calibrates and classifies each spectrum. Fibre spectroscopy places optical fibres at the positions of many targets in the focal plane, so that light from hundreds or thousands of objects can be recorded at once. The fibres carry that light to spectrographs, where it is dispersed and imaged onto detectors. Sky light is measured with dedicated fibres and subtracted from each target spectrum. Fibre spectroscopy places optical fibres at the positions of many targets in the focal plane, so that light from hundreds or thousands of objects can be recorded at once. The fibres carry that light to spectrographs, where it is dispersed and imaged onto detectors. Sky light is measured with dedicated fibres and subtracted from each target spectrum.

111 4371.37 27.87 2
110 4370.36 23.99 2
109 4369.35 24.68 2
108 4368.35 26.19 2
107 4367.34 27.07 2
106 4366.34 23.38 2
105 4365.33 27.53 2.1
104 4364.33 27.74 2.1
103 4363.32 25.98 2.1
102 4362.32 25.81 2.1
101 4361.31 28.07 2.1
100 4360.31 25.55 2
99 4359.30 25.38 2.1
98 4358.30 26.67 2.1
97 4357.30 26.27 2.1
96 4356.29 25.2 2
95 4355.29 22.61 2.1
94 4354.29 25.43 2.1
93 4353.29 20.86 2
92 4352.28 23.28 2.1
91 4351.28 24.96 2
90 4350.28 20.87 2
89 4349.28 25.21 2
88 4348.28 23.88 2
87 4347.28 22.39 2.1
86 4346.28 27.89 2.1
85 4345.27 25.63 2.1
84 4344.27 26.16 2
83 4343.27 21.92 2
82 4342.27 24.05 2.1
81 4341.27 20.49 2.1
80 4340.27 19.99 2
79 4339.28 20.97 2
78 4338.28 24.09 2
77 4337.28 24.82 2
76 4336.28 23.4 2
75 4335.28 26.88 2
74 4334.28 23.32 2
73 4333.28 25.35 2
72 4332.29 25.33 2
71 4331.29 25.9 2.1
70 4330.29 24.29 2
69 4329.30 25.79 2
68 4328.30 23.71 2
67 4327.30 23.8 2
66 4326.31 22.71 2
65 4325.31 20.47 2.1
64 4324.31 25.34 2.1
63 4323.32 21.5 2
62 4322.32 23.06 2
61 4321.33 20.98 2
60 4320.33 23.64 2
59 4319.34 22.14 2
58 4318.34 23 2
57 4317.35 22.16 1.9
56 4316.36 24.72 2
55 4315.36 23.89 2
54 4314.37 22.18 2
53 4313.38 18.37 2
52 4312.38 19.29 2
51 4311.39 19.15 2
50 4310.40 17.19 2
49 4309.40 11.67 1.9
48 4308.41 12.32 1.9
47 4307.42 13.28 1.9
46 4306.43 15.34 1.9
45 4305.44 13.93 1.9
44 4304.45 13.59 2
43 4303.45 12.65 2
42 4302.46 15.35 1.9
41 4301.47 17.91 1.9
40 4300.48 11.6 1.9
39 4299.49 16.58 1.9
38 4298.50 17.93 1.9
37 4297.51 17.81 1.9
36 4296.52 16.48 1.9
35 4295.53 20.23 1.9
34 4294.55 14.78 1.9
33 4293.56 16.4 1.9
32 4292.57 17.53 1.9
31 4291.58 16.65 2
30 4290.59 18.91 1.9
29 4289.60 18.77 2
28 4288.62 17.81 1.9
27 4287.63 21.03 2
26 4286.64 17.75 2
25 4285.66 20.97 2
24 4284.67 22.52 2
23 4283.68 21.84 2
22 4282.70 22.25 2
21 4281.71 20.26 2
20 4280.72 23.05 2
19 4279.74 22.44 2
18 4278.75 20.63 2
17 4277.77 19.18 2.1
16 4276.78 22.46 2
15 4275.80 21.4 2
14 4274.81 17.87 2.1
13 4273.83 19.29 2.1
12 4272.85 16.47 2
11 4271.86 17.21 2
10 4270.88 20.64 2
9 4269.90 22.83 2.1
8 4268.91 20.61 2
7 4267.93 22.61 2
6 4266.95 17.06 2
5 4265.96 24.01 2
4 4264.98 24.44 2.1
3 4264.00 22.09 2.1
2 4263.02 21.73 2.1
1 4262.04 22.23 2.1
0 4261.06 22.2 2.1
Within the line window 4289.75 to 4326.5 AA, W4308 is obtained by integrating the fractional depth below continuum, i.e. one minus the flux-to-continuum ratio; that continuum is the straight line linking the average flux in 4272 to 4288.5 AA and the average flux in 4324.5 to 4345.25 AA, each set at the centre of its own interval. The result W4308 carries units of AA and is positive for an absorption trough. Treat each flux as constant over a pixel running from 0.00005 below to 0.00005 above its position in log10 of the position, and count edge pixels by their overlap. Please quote 6.3 AA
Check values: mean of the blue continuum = 20.4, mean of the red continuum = 23.7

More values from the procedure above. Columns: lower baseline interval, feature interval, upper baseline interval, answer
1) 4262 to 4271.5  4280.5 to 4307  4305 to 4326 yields 3.81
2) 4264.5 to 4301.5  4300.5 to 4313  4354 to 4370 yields 3.71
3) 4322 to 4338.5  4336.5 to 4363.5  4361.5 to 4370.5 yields 1.00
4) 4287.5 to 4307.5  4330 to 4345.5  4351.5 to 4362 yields -1.20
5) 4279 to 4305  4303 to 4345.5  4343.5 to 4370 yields 0.82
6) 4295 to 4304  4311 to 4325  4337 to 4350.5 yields -2.04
